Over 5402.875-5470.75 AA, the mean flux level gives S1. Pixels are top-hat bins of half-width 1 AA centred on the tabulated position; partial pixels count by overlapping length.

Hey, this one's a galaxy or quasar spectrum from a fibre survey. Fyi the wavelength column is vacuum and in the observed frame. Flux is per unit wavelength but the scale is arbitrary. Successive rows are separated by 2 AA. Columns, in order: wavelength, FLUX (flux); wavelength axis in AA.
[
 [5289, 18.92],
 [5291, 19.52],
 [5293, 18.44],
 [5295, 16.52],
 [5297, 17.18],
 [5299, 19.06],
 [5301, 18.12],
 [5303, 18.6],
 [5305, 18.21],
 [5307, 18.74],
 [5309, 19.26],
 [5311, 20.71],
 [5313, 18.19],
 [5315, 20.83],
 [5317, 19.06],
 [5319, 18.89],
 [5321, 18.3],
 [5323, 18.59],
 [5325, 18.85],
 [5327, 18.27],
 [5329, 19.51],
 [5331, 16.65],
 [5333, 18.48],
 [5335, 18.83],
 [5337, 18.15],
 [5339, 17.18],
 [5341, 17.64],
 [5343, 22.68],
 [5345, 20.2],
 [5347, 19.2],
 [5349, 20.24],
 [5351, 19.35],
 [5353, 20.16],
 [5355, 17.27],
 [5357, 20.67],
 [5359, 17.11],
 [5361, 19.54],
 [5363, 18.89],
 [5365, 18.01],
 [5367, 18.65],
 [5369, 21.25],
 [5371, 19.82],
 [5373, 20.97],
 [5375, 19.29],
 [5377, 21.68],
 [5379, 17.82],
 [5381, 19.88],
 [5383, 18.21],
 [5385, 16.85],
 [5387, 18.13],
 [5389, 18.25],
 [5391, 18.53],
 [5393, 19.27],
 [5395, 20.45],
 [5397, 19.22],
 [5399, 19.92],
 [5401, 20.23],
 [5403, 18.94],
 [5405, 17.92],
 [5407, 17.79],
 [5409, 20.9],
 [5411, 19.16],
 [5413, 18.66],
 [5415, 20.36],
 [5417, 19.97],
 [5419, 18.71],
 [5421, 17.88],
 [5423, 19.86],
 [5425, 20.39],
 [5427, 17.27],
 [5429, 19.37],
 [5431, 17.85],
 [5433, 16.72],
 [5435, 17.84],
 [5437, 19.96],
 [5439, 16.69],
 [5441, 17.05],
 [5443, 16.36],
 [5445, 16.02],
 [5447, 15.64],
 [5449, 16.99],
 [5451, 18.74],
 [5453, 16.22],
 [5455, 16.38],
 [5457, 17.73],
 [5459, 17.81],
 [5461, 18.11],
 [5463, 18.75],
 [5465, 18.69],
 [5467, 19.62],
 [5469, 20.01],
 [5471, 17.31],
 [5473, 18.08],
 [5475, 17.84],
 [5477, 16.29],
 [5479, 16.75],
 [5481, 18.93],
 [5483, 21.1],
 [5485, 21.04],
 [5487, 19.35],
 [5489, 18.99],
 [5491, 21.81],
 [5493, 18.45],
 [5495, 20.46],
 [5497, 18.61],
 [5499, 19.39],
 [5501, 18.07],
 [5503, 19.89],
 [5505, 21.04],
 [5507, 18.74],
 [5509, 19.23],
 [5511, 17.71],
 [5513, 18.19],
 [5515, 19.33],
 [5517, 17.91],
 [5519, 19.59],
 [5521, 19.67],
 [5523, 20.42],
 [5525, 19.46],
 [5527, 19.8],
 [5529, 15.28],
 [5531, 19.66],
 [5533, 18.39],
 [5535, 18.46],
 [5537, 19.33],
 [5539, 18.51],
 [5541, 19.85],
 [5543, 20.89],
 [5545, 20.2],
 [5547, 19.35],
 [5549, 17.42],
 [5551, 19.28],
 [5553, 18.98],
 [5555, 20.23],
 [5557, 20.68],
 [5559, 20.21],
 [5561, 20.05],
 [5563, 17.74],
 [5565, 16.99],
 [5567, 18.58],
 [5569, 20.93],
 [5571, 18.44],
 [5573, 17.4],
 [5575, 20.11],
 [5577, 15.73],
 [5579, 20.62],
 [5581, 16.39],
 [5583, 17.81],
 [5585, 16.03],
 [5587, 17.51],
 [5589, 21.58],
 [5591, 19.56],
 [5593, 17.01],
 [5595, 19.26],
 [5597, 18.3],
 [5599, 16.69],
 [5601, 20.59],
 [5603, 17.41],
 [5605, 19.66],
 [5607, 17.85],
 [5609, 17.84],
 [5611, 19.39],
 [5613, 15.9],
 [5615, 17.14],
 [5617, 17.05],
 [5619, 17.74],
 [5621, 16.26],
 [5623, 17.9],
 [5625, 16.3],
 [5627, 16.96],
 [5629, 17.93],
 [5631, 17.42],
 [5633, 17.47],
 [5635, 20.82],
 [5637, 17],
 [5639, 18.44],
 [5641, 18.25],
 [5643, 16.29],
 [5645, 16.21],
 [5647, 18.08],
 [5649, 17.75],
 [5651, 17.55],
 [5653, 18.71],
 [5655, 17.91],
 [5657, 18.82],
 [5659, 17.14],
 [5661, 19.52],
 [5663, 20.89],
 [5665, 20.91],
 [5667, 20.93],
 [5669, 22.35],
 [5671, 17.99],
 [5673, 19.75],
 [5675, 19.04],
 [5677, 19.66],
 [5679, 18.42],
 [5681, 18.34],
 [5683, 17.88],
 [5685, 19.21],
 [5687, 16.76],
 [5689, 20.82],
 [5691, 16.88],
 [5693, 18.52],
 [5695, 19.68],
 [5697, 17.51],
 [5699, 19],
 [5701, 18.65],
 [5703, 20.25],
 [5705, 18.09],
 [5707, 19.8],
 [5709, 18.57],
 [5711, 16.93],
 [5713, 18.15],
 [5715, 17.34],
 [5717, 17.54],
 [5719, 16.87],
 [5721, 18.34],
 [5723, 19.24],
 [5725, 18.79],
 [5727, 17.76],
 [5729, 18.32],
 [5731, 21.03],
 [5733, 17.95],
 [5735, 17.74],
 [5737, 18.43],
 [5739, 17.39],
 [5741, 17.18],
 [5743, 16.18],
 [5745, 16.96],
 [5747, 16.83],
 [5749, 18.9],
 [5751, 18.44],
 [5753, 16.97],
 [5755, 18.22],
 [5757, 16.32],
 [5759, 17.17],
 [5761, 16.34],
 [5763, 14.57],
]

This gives 18.2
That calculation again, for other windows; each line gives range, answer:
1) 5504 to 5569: 19.1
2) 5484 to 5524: 19.4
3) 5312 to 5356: 18.9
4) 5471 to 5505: 19.1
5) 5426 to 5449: 17.3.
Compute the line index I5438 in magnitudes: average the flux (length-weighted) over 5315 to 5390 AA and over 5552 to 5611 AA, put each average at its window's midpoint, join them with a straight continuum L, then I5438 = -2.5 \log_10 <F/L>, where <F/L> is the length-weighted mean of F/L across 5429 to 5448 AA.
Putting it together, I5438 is 0.098 mag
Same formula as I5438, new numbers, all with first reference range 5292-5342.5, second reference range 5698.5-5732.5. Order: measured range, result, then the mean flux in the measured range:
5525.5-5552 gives -0.03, 19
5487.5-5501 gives -0.06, 19.5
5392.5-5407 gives -0.05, 19.3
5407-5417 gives -0.06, 19.6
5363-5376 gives -0.06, 19.6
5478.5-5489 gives -0.06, 19.5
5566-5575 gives -0.03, 19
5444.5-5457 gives 0.11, 16.8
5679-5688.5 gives 0.02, 18.2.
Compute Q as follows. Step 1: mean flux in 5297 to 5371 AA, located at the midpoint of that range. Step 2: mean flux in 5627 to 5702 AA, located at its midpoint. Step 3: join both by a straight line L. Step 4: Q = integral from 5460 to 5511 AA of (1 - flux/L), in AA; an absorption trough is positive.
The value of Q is -0.66 AA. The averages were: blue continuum 19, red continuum 18.6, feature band 19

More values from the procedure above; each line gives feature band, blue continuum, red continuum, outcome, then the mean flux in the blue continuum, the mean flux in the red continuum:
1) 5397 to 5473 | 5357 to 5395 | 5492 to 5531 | 2.93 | 19.1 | 19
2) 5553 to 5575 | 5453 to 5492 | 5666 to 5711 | -0.48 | 18.6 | 19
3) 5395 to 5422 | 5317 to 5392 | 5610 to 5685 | -0.58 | 19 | 18.3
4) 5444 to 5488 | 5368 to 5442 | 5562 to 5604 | 1.64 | 19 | 18.3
